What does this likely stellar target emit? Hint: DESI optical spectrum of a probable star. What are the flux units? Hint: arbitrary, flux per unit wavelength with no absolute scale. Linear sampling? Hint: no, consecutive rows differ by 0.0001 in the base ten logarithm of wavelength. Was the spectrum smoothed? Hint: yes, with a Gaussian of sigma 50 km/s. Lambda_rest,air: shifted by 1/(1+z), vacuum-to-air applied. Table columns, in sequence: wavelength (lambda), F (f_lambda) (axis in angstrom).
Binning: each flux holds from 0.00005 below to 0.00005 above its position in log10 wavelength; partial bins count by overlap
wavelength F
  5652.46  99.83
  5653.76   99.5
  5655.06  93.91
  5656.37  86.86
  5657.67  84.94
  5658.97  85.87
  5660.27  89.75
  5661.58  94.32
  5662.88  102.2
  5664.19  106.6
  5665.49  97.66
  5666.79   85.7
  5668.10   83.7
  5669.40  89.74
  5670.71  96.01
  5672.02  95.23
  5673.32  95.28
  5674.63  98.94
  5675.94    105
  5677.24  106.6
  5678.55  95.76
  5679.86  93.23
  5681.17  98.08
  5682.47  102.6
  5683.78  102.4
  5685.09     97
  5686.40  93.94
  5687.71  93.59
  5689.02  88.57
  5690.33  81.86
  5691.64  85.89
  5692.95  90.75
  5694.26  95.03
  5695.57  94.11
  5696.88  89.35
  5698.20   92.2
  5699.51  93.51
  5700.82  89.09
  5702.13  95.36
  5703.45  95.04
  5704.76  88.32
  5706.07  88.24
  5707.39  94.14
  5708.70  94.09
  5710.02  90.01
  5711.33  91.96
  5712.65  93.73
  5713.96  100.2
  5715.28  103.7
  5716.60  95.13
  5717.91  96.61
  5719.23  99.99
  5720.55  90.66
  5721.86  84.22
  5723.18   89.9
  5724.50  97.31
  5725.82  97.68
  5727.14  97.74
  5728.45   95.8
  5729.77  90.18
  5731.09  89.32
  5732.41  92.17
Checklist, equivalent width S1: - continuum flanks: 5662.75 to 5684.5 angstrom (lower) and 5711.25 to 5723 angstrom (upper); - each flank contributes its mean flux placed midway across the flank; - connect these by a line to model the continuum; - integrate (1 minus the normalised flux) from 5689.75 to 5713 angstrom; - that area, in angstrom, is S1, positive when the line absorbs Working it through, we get 1.1 angstrom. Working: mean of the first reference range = 97.2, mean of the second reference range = 95.1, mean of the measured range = 91.3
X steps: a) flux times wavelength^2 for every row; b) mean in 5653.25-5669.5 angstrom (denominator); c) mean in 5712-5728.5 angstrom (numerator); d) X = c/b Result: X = 1.06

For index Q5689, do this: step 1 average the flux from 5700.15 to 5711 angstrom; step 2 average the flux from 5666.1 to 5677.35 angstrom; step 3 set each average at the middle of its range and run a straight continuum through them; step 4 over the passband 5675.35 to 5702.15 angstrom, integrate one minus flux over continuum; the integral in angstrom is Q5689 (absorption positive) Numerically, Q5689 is -0.3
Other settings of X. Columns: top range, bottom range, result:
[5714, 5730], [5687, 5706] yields 1.06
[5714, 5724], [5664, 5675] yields 1.03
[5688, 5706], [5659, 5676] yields 0.97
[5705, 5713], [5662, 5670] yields 0.99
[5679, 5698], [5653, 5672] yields 1.02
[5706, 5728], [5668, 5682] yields 0.99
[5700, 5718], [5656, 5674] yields 1.03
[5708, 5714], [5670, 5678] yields 0.95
